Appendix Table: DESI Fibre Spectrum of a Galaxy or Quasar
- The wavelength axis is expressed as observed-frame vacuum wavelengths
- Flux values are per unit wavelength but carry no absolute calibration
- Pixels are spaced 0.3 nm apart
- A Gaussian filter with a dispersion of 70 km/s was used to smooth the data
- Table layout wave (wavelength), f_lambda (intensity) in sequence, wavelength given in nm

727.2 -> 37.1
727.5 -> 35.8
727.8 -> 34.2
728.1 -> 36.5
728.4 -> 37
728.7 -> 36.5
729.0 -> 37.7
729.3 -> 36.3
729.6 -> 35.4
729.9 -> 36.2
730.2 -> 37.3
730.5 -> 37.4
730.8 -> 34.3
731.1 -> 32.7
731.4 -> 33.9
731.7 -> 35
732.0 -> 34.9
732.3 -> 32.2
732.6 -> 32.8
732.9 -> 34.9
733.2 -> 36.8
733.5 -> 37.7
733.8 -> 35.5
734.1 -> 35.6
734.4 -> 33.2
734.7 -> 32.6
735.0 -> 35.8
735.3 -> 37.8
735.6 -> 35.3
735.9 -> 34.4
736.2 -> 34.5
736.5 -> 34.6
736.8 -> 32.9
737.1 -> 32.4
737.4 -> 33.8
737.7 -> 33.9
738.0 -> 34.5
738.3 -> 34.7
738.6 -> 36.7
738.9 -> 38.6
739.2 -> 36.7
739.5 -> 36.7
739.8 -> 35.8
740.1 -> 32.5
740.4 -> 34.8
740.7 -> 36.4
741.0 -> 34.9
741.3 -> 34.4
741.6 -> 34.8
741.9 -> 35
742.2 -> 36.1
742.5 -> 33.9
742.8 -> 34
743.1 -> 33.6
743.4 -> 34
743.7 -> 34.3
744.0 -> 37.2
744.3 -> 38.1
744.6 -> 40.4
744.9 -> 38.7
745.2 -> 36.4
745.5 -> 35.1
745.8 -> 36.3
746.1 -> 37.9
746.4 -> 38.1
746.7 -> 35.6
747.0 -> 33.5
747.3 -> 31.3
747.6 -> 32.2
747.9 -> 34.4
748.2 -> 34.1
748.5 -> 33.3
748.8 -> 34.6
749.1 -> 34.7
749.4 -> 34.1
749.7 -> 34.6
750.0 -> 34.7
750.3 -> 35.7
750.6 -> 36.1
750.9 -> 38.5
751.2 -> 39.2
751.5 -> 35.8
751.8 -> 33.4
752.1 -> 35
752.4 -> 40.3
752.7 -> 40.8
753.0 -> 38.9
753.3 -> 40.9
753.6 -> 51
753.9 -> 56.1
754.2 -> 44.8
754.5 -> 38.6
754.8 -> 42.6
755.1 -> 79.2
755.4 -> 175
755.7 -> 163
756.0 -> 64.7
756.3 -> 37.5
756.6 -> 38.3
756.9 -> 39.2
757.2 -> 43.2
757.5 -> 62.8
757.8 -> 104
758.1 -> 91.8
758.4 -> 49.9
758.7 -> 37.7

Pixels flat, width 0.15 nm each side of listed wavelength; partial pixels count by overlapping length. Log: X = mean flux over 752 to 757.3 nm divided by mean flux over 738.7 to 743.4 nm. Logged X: 1.7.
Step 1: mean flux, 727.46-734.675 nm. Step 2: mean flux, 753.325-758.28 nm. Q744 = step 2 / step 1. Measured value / 1.98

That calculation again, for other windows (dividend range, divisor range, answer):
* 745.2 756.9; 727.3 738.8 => 1.31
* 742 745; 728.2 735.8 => 1.02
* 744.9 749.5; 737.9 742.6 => 0.99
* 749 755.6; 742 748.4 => 1.36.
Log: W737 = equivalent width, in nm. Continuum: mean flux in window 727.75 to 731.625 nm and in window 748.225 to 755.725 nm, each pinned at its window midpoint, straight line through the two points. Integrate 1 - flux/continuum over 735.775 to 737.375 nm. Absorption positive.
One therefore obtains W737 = 0.24 nm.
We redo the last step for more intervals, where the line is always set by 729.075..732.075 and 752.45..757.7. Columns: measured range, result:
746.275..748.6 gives 0.85 nm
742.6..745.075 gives 0.68 nm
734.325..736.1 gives 0.24 nm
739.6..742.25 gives 0.67 nm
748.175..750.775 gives 0.99 nm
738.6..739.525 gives 0.15 nm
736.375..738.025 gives 0.35 nm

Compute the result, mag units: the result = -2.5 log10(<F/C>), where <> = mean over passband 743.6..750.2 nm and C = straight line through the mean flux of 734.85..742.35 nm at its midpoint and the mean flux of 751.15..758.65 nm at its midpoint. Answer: 0.31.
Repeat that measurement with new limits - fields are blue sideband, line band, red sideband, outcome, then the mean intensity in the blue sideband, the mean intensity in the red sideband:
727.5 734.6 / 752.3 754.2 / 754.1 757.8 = 0.44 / 35.4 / 70.8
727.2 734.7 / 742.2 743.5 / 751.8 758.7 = 0.37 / 35.4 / 61.4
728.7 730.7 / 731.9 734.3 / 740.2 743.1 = 0.03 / 36.6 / 34.8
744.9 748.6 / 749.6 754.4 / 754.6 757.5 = 0.40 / 35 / 74.5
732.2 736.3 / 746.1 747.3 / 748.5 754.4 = 0.07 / 35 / 38.8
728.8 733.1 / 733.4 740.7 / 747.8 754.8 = 0.03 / 35.1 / 38.4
